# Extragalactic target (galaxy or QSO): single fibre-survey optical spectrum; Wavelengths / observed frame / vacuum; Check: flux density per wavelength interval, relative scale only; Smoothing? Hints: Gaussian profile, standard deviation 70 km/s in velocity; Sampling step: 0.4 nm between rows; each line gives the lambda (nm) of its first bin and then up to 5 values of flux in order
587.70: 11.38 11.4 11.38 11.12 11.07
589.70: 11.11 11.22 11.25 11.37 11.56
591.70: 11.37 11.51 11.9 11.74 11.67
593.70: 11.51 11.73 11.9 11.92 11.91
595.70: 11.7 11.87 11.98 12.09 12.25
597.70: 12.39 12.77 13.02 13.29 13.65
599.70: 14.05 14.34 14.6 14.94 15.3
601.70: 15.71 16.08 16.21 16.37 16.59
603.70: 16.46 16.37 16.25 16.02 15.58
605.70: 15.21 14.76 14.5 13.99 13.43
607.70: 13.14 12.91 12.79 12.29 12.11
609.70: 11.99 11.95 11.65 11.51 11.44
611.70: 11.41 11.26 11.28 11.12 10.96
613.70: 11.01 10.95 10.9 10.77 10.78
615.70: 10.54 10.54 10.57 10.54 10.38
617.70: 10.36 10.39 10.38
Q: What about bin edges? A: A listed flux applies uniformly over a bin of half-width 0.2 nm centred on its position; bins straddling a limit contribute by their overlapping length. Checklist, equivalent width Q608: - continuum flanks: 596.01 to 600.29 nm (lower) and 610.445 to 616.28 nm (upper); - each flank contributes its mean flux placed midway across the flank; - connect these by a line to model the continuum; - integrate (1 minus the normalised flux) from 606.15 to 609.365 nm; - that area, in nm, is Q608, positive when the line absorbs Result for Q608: -0.415 nm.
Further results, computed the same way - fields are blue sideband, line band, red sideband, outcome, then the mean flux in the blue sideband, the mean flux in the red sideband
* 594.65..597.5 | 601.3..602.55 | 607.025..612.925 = -0.402 nm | 12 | 12.1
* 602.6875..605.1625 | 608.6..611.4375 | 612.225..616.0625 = 0.261 nm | 16.3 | 10.9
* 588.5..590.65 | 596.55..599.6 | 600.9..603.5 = 0.343 nm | 11.2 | 16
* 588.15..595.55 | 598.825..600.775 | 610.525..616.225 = -0.468 nm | 11.5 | 11.1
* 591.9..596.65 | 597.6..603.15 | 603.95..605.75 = -0.132 nm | 11.8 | 15.9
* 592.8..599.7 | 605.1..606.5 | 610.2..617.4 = -0.425 nm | 12.3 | 11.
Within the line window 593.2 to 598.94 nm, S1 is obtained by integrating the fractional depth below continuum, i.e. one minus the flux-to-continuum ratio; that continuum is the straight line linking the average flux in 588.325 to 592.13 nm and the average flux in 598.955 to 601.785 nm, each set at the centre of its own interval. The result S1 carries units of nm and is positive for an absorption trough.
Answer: 0.46 nm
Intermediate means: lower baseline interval 11.3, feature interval 12.1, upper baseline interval 14.5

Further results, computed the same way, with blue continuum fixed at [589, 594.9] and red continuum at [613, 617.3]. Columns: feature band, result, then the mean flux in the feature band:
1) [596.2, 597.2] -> -0.06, 12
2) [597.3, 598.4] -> -0.12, 12.6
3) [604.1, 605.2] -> -0.50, 16.1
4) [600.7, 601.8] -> -0.40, 15.3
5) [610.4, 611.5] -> -0.06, 11.5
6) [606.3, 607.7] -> -0.36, 13.9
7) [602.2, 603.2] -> -0.46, 16.3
